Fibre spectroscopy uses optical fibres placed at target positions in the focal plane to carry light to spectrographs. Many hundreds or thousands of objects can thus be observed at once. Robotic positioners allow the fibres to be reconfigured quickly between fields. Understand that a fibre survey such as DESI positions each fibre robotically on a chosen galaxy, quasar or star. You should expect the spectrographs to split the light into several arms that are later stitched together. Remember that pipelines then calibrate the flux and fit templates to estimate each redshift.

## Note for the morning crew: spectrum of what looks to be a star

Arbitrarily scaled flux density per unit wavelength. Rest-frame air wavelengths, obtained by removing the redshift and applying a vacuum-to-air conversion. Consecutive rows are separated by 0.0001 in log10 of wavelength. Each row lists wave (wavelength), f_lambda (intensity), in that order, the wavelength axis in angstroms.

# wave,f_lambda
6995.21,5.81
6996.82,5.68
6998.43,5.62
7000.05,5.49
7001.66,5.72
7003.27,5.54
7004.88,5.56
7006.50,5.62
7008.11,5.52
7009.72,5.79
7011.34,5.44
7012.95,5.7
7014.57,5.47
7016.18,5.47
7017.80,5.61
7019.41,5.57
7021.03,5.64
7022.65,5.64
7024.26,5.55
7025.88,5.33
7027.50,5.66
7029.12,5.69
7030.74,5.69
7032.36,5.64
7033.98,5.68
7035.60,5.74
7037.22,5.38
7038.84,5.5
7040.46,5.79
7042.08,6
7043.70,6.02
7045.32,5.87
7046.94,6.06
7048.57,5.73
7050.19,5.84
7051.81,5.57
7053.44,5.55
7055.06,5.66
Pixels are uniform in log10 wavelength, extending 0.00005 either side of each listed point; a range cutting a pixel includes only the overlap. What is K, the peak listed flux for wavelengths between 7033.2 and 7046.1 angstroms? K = 6.02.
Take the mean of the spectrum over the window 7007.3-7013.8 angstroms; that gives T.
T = 5.61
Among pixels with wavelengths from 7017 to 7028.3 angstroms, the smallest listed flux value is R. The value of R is 5.33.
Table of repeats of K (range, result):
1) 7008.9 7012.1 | 5.79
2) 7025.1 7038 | 5.74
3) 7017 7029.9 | 5.69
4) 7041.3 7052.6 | 6.06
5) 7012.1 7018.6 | 5.7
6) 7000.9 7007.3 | 5.72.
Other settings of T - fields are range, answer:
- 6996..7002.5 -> 5.63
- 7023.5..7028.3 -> 5.51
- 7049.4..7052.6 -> 5.71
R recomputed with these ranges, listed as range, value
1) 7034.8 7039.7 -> 5.38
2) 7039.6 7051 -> 5.73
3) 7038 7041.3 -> 5.5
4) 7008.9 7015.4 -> 5.44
